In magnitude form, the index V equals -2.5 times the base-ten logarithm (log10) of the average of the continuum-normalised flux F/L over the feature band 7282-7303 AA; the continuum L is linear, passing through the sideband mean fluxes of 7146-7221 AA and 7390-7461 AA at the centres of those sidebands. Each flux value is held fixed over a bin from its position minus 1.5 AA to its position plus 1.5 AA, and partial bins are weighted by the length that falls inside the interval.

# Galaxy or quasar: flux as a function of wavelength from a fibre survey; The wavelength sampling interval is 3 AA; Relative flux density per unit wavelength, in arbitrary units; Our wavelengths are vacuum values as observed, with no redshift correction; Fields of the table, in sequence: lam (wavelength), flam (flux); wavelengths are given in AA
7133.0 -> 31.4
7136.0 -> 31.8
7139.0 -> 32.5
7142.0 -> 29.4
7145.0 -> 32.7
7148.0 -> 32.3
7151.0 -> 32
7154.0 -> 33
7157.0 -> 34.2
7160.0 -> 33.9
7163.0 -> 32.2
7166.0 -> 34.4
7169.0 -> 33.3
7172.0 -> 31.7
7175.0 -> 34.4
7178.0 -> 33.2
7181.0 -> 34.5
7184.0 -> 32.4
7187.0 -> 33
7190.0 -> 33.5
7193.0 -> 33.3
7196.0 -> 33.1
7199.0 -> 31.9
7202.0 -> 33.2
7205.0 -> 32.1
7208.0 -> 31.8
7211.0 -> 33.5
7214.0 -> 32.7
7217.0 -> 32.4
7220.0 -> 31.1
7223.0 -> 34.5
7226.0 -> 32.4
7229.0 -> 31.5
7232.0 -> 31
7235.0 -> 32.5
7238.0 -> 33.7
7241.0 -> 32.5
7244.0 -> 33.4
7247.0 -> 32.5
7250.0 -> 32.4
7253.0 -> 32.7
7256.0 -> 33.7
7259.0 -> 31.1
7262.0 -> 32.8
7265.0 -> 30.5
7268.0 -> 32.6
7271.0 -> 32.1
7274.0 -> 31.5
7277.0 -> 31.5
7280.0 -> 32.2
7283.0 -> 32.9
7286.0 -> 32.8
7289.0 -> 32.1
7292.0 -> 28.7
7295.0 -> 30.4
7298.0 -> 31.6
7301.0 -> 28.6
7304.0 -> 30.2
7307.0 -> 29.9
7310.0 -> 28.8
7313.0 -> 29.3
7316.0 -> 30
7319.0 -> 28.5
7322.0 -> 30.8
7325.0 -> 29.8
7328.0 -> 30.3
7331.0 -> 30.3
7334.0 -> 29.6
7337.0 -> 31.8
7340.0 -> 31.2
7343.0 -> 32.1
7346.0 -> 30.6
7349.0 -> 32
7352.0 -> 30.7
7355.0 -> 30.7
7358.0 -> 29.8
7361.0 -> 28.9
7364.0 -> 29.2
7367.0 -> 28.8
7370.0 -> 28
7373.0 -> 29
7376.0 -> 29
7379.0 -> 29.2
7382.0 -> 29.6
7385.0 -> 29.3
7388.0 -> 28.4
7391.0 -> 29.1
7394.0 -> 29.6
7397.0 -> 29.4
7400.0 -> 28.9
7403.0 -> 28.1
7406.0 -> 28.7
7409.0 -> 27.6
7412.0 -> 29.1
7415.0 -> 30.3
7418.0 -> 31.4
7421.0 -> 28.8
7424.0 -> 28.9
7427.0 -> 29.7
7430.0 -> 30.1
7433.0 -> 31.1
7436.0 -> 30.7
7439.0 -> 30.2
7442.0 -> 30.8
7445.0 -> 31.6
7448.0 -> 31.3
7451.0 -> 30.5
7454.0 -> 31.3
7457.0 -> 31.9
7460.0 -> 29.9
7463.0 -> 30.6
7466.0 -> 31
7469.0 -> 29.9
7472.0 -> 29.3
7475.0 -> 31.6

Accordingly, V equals 0.02 mag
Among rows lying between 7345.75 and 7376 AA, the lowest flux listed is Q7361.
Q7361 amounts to 28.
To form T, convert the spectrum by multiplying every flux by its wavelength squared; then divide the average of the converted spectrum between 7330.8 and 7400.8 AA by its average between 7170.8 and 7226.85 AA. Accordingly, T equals 0.95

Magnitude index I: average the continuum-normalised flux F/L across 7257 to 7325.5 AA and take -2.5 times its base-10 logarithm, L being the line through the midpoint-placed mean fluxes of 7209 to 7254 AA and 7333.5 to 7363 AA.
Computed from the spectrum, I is 0.028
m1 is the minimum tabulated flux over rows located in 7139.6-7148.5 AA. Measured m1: 29.4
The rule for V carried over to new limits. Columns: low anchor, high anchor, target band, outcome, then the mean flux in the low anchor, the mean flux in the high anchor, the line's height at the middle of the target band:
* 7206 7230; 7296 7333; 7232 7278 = -0.03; 32.5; 29.8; 31.5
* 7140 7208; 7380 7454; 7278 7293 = -0.01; 32.9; 29.7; 31.4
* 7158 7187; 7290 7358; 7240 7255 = -0.03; 33.3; 30.3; 31.8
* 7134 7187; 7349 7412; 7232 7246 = -0.04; 32.8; 29.2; 31.5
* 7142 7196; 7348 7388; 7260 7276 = -0.02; 33.1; 29.5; 31.3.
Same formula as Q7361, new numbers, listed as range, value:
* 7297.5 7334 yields 28.5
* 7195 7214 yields 31.8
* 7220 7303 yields 28.6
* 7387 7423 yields 27.6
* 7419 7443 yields 28.8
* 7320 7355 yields 29.6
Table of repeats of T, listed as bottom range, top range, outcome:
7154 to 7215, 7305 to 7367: 0.95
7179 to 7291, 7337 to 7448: 0.96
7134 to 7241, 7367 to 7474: 0.97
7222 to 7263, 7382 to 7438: 0.94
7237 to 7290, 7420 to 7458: 0.99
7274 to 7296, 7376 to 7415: 0.95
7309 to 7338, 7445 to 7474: 1.06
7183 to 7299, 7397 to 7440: 0.96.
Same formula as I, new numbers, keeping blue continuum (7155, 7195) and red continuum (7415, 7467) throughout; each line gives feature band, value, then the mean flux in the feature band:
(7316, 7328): 0.07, 29.8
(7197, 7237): 0.02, 32.4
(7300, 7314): 0.09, 29.4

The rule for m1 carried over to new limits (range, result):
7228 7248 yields 31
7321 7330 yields 29.8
